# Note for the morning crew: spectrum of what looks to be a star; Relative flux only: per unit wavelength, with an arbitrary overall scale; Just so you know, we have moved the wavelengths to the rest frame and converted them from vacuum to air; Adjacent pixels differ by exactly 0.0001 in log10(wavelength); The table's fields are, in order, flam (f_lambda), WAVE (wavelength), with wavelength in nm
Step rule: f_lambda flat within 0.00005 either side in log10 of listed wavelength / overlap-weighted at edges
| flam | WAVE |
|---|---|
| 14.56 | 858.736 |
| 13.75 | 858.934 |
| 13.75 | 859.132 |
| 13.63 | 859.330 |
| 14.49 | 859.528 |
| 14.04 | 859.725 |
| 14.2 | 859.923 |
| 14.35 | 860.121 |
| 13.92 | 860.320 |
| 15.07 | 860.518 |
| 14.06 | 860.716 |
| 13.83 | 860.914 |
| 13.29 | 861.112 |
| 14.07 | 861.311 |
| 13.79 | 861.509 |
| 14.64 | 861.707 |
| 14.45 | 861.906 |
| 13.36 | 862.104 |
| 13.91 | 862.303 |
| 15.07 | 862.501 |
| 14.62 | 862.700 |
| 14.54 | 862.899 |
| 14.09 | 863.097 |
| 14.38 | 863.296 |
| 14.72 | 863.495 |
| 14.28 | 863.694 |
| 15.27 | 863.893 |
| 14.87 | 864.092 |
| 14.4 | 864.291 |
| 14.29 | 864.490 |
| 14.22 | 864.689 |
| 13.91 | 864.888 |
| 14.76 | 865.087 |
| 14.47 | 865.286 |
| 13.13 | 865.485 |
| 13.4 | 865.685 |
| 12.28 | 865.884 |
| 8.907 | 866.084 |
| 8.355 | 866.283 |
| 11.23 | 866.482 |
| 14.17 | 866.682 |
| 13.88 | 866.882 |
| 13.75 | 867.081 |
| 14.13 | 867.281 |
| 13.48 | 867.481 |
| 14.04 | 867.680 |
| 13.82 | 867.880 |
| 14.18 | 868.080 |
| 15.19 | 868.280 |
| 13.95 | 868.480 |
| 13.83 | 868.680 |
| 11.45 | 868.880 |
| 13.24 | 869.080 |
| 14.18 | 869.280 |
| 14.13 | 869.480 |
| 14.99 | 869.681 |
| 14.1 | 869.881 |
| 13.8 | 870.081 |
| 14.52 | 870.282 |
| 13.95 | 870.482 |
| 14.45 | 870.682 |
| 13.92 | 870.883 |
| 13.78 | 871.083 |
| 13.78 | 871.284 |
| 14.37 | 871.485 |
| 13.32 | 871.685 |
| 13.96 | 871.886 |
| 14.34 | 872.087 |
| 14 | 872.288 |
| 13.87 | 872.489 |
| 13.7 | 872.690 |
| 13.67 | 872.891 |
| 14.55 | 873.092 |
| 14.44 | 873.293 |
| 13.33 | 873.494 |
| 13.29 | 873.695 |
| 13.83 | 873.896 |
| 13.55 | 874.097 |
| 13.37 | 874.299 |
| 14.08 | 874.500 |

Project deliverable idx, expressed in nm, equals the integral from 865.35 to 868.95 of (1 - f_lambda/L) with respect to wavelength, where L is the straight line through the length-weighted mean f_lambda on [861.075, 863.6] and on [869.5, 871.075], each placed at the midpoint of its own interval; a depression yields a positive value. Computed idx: 0.315 nm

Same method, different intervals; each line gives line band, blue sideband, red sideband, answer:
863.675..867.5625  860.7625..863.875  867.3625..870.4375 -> 0.20 nm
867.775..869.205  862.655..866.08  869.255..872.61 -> 0.04 nm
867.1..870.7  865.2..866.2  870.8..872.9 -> -0.22 nm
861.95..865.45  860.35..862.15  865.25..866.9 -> -0.37 nm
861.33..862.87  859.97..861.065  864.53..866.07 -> -0.03 nm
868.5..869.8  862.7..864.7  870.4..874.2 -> 0.04 nm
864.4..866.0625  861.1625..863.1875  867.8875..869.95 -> 0.06 nm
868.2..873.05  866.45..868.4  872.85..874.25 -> -0.04 nm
